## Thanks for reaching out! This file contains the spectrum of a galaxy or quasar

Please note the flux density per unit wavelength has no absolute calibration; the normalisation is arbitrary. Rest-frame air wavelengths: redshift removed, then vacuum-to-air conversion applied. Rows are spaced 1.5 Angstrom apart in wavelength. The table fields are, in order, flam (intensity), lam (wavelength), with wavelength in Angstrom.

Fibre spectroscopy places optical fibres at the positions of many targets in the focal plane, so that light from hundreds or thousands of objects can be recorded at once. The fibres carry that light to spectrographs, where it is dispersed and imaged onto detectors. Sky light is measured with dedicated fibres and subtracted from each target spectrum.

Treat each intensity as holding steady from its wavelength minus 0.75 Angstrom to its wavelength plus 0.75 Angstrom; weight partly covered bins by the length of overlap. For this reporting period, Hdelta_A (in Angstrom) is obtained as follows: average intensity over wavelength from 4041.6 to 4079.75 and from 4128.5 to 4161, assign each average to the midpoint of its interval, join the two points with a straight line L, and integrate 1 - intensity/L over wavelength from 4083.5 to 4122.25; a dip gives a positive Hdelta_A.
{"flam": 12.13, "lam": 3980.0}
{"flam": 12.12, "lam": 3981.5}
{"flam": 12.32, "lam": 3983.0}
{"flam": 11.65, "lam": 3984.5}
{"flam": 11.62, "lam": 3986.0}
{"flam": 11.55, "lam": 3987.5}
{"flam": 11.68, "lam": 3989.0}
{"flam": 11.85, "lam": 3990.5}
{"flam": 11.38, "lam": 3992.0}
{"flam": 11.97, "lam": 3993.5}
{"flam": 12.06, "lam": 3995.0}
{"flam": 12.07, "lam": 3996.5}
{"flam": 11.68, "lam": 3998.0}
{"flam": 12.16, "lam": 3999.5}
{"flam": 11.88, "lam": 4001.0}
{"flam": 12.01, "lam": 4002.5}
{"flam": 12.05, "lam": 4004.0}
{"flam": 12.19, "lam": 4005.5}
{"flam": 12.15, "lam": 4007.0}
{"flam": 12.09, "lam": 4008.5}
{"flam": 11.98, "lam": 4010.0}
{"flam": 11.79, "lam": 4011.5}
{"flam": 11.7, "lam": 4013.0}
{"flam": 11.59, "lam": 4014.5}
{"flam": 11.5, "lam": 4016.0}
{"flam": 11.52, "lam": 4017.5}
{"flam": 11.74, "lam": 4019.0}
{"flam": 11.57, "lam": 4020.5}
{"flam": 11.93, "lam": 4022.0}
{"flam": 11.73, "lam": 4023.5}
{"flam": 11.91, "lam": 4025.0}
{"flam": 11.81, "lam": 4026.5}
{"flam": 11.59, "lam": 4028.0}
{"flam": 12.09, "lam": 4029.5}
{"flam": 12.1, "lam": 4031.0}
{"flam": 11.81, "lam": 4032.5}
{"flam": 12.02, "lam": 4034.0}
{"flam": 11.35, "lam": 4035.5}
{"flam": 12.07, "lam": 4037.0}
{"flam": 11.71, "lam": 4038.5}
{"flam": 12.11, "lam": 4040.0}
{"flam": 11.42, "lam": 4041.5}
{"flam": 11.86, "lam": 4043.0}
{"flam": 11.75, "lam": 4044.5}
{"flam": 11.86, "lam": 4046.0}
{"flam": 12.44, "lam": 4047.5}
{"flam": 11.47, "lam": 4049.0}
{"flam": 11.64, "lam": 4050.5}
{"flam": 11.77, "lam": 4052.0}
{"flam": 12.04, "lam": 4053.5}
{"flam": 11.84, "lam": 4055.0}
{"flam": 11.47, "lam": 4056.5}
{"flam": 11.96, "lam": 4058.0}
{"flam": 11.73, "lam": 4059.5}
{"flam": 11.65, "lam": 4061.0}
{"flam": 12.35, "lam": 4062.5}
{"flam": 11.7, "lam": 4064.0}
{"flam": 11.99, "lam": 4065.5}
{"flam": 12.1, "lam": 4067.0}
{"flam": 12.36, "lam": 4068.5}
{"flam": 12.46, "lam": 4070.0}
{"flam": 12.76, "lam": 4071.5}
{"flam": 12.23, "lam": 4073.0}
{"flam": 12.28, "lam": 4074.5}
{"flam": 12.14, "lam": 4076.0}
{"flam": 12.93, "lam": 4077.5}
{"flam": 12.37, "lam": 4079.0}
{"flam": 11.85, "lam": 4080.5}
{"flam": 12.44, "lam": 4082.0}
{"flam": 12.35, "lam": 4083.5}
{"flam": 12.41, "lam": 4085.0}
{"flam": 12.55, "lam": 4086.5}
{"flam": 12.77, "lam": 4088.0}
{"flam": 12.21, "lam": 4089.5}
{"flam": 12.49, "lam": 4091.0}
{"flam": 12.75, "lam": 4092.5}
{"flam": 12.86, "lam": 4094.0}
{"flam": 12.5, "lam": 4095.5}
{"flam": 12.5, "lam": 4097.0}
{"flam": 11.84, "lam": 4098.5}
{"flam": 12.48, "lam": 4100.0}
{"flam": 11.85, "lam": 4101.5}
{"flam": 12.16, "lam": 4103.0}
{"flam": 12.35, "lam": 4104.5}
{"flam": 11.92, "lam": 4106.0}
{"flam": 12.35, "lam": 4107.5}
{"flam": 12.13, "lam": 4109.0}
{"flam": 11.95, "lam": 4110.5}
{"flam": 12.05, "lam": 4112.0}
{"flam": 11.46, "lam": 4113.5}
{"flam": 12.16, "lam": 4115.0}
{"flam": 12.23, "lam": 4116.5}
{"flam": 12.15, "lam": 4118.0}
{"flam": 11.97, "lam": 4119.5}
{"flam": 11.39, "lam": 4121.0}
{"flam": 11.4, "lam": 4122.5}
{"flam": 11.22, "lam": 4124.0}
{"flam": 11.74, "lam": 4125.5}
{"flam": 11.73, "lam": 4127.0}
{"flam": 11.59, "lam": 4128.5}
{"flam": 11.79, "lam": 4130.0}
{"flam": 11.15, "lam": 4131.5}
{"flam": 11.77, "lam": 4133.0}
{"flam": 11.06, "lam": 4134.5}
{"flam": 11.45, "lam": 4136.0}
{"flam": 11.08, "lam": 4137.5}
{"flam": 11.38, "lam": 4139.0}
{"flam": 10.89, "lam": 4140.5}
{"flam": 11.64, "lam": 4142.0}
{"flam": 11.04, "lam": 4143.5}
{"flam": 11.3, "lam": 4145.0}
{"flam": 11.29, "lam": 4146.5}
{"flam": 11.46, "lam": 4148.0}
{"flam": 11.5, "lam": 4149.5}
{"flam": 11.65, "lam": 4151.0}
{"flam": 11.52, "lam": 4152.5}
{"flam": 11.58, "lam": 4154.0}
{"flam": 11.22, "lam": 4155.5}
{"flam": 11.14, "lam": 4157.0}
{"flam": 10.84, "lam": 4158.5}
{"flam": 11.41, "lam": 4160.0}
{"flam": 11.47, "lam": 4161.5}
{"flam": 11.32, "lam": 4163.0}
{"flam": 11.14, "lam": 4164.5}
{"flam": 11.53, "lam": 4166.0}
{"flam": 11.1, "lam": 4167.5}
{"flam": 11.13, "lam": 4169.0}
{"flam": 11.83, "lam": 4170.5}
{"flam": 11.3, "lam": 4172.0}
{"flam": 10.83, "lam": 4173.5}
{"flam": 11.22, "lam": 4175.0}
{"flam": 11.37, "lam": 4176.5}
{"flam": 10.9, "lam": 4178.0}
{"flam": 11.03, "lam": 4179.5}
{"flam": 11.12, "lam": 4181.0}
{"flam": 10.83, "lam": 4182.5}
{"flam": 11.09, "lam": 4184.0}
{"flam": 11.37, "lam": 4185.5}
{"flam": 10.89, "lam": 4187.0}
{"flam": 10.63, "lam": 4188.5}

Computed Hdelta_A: -1.7 Angstrom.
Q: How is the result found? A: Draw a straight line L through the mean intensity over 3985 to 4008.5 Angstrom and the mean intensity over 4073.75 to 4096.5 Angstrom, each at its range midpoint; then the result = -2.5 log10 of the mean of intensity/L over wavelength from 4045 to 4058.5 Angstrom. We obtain 0.038 mag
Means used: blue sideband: 11.9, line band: 11.8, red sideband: 12.5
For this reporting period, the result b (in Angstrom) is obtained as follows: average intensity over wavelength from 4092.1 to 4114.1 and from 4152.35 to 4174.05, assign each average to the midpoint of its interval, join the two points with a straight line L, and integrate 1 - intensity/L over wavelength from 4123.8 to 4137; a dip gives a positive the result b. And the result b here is 0.3 Angstrom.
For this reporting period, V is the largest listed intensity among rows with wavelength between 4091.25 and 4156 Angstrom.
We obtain 12.86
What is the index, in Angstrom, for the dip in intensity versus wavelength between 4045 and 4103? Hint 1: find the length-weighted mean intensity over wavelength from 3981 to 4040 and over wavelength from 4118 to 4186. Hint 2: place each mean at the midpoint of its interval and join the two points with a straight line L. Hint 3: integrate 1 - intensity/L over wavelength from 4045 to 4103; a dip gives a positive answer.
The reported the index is -2.9 Angstrom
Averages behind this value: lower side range 11.8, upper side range 11.3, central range 12.2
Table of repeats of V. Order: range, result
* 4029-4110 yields 12.93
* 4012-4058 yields 12.44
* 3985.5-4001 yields 12.16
